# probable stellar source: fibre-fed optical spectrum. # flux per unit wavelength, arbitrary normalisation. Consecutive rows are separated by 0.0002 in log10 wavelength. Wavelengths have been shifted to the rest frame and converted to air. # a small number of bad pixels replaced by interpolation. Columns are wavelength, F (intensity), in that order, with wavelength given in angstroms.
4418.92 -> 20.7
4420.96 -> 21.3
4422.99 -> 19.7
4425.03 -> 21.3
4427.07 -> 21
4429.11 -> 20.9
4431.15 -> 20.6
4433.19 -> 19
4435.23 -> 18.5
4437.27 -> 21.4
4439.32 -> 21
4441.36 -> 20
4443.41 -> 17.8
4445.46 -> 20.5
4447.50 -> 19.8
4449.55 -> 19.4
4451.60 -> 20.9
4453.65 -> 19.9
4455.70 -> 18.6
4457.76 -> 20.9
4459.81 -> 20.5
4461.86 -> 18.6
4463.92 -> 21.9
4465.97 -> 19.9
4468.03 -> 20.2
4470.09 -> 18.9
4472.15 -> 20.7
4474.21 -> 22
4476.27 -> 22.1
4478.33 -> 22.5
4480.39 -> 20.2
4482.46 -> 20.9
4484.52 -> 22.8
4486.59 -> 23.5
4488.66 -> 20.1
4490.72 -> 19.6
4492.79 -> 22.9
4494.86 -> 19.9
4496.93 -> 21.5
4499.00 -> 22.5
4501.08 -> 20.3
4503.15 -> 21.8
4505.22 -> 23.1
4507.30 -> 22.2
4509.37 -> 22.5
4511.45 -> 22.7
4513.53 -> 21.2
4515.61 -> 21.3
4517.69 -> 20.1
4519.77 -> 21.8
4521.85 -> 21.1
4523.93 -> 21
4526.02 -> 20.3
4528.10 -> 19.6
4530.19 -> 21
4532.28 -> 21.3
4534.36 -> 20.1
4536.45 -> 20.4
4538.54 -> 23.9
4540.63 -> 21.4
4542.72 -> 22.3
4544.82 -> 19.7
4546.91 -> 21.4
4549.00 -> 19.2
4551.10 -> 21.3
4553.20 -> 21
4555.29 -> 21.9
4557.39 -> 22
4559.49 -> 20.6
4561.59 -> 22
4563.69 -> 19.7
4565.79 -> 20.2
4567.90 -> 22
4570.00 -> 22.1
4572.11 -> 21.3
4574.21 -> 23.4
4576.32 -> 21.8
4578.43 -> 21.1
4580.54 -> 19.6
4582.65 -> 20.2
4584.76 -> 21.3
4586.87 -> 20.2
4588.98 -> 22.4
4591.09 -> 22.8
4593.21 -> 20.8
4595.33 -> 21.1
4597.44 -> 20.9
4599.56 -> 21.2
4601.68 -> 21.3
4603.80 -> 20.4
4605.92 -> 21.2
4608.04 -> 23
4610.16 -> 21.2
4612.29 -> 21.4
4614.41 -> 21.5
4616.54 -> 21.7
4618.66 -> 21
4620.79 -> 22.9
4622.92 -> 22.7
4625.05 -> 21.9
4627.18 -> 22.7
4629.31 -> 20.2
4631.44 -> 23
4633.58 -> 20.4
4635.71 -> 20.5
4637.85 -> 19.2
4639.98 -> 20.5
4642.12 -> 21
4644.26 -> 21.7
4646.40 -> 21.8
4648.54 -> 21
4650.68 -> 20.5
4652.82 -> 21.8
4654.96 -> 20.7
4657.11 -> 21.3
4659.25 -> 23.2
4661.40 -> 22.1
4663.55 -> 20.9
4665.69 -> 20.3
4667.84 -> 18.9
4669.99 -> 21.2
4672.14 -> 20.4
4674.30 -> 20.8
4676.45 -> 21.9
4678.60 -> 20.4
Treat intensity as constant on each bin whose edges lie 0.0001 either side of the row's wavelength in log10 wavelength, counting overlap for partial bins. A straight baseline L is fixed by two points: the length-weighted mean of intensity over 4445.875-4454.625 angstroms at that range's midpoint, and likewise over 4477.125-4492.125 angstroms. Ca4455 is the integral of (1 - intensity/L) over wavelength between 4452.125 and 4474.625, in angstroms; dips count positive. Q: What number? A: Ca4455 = 0.5 angstroms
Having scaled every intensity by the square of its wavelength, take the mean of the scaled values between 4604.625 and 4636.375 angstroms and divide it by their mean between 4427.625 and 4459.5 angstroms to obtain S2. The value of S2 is 1.2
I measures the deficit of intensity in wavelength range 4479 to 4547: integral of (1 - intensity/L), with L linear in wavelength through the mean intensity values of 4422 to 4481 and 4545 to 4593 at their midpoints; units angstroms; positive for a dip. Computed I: -1.9 angstroms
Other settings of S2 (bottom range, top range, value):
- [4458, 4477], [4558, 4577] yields 1.09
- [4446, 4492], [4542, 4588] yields 1.07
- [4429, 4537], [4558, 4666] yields 1.09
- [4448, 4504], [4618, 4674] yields 1.10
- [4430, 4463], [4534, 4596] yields 1.13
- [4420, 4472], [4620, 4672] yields 1.15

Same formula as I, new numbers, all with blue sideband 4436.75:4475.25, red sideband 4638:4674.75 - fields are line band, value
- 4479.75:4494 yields -0.82 angstroms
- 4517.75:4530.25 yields -0.18 angstroms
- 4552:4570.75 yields -0.60 angstroms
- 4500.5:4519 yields -1.23 angstroms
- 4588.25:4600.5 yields -0.45 angstroms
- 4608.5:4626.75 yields -0.88 angstroms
